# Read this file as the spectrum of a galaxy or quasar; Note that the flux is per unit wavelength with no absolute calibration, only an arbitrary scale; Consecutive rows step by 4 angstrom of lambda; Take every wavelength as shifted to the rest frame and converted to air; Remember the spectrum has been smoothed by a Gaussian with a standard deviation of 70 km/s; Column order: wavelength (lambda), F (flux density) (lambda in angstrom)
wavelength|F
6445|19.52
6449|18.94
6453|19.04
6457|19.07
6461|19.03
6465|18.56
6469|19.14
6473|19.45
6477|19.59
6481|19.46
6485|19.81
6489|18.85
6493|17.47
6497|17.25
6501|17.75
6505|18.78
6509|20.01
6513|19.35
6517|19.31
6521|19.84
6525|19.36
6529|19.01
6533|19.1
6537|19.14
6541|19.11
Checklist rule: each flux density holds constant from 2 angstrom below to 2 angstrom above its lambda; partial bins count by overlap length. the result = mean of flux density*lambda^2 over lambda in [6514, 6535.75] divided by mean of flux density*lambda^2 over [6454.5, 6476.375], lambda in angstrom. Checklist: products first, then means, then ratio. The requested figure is 1.0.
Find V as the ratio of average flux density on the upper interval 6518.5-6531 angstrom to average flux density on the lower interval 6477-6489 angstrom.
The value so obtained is 1.00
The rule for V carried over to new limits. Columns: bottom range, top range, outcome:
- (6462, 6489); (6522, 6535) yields 1.00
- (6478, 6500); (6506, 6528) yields 1.05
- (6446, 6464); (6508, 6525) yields 1.03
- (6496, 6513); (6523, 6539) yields 1.03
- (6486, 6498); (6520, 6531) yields 1.07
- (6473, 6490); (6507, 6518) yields 1.01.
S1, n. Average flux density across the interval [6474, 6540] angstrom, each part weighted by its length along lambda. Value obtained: 19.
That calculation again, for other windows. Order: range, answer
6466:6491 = 19.4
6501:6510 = 19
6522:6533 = 19.2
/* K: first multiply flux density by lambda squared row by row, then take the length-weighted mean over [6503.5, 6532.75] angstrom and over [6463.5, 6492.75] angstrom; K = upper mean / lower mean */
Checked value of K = 1.0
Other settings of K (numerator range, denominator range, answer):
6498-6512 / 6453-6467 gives 1.01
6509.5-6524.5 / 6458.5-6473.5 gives 1.04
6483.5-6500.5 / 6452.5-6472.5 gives 0.97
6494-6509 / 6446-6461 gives 0.97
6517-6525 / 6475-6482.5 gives 1.02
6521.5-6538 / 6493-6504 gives 1.10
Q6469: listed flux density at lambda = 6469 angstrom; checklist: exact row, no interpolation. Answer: 19.14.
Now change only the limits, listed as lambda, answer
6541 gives 19.11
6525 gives 19.36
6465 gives 18.56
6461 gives 19.03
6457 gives 19.07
